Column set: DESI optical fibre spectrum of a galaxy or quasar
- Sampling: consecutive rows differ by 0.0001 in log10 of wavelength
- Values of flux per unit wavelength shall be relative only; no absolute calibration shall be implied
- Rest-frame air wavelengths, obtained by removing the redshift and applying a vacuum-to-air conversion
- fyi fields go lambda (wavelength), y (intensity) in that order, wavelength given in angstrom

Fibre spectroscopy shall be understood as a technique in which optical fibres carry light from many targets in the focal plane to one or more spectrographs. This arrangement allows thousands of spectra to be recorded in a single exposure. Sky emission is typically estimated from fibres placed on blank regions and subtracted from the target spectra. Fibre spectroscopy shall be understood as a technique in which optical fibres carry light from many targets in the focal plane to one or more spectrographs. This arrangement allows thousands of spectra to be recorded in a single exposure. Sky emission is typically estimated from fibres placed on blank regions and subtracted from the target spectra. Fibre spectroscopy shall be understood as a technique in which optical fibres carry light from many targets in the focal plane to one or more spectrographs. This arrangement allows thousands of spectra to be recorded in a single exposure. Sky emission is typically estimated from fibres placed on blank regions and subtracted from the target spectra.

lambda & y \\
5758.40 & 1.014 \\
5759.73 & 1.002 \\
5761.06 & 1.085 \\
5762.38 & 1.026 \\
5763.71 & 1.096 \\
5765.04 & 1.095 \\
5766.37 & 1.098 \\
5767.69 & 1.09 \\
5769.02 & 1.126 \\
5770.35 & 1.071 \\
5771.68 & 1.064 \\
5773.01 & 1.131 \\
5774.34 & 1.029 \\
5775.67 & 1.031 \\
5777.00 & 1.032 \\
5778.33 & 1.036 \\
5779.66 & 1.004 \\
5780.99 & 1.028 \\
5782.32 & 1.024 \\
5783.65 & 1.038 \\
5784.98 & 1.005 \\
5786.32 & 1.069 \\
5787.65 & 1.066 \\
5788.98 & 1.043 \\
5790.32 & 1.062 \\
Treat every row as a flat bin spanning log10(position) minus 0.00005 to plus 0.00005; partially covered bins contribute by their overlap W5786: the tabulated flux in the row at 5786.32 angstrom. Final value 1.069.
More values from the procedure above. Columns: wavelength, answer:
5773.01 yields 1.131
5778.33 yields 1.036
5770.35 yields 1.071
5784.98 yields 1.005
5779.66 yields 1.004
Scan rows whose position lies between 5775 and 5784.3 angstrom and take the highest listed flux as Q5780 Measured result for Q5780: 1.038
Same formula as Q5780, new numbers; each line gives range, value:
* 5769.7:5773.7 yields 1.131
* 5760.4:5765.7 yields 1.096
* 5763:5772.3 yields 1.126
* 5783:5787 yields 1.069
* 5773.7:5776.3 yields 1.031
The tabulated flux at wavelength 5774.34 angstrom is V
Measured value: 1.029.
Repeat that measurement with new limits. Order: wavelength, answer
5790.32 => 1.062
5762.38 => 1.026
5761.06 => 1.085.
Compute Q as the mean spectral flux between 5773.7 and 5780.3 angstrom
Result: 1.03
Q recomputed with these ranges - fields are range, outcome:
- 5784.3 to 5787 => 1.04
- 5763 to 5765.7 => 1.09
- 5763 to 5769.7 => 1.1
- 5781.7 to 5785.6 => 1.02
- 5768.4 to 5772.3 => 1.09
